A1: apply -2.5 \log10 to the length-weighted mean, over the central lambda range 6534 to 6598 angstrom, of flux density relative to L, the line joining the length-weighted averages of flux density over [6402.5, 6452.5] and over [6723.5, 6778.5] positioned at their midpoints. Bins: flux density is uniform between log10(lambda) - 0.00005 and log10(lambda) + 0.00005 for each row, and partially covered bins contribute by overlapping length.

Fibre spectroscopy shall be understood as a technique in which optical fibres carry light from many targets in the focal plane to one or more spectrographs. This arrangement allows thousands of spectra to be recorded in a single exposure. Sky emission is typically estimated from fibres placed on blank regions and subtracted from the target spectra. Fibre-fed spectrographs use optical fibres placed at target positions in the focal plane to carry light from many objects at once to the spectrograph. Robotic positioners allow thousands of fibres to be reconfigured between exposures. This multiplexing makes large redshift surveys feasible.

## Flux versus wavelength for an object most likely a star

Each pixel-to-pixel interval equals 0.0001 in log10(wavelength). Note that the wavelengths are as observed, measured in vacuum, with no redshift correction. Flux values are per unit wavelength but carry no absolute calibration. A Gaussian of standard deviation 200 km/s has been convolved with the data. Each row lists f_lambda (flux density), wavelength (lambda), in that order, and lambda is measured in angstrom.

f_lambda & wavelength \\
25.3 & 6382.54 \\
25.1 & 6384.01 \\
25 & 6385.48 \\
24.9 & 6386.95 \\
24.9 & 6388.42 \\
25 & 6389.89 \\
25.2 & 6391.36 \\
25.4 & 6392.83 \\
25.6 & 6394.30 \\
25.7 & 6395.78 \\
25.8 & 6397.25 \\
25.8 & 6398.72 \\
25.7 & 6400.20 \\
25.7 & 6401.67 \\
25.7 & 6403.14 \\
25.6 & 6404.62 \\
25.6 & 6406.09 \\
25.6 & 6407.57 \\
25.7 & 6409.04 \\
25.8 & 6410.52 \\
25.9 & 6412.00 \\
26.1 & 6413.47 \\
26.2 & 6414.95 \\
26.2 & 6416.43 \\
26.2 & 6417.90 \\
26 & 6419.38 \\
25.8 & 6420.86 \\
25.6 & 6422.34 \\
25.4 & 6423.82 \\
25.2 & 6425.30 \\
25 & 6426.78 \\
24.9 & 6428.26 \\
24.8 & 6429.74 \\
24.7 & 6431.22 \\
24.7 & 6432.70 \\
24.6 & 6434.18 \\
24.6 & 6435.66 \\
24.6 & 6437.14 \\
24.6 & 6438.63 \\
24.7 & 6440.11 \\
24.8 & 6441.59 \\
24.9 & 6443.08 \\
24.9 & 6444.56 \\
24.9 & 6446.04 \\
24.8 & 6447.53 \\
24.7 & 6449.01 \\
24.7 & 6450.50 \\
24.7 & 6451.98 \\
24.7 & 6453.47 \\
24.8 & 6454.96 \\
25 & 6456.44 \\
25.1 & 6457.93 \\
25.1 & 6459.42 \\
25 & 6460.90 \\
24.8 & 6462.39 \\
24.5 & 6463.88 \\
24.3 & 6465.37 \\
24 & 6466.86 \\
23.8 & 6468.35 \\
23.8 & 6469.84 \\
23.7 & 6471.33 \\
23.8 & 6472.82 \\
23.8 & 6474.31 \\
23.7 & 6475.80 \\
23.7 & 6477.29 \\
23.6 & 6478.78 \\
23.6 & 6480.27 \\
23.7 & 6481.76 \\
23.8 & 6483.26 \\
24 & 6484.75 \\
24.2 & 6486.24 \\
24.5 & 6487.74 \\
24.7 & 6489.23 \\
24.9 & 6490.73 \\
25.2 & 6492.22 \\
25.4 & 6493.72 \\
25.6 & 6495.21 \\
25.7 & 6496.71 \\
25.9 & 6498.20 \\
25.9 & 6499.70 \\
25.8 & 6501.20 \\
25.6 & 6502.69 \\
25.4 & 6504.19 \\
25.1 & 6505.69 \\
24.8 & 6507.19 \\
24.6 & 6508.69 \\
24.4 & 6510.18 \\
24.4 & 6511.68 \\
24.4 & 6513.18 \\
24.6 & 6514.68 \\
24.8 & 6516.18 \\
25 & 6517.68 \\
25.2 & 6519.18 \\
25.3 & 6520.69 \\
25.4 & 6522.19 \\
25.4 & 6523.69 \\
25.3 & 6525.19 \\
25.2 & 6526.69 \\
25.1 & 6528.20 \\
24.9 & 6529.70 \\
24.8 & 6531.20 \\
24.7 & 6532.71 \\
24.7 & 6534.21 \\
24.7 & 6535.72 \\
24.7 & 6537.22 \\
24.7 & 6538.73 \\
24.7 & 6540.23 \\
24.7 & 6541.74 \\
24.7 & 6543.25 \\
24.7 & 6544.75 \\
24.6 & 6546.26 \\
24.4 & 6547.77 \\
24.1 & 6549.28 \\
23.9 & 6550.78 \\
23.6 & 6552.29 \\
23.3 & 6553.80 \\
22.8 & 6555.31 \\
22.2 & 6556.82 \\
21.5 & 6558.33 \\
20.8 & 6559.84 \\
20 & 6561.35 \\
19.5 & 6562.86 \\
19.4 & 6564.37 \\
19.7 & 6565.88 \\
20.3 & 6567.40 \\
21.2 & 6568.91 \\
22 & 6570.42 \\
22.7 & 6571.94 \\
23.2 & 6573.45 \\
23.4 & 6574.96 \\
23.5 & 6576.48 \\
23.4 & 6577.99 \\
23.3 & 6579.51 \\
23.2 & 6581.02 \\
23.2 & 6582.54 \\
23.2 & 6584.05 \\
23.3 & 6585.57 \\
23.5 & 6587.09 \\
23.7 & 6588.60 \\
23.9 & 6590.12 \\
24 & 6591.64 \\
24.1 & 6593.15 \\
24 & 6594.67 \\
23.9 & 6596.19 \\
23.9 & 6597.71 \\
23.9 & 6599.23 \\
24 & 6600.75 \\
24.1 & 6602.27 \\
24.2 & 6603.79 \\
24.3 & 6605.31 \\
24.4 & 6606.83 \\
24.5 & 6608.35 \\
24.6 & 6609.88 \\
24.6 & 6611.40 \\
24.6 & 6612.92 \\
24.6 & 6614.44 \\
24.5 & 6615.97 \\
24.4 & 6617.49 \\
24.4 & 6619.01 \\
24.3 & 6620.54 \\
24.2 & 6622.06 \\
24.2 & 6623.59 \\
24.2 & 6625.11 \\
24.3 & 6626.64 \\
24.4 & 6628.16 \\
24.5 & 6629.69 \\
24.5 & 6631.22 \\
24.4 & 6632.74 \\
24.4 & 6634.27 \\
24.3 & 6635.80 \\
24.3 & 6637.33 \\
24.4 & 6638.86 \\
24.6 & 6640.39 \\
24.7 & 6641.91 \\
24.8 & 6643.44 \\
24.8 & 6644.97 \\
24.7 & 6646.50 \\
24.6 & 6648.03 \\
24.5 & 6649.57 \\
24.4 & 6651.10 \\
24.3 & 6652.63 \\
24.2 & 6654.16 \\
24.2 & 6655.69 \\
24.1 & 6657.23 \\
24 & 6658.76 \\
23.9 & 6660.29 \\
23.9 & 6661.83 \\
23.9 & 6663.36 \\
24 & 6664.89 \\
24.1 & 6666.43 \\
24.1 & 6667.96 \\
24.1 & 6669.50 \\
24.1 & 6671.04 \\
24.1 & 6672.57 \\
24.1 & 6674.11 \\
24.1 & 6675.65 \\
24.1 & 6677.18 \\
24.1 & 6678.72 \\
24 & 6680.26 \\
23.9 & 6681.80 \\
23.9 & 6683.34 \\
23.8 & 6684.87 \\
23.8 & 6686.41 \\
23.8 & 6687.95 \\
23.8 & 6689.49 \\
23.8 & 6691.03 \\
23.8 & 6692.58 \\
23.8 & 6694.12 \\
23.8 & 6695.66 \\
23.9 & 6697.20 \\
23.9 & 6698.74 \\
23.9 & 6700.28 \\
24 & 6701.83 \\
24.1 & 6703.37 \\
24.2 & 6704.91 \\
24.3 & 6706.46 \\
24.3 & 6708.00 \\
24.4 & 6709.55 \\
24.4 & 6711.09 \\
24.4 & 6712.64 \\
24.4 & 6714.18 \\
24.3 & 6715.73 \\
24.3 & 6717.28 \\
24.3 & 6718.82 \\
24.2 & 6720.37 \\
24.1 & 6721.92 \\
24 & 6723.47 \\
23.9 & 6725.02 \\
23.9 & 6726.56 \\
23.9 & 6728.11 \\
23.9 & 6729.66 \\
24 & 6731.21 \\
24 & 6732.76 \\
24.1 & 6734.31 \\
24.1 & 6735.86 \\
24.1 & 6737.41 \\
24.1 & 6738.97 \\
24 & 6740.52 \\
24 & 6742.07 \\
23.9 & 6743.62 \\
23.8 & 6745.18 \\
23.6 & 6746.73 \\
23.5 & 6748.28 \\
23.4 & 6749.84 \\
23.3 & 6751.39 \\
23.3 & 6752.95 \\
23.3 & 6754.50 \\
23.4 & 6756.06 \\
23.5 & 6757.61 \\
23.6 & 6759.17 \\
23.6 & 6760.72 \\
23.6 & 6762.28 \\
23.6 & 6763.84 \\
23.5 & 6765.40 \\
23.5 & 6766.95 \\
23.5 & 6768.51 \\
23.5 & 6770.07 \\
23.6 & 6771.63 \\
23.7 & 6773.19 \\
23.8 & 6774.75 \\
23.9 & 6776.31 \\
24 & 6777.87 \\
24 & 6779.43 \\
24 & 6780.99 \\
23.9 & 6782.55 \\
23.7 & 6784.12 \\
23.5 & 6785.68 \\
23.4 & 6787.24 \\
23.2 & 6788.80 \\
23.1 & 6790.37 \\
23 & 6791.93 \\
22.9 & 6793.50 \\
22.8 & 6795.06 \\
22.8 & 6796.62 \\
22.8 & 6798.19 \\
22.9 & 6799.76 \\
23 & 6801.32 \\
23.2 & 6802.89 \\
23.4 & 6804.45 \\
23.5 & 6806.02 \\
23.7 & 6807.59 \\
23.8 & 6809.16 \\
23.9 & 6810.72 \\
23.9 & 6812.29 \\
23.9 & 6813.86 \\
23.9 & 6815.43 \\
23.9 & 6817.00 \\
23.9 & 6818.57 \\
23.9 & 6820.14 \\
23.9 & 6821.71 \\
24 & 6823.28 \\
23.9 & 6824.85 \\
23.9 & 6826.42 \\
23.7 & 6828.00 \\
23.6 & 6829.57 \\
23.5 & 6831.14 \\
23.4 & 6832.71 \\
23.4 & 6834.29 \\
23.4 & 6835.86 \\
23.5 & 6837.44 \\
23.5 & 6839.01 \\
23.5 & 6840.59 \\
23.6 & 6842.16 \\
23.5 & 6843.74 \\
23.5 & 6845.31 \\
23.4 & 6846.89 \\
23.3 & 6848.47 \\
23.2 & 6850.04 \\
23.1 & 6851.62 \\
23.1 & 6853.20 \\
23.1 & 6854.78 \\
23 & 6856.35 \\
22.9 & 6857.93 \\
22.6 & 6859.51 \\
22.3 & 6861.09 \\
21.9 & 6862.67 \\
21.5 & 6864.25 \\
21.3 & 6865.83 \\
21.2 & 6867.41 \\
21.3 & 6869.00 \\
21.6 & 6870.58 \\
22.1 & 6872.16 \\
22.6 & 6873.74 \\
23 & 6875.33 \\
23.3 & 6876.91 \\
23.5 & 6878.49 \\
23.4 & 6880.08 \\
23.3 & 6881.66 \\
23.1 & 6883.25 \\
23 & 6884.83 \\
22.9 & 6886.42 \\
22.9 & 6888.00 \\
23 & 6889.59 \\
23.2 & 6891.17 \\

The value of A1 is 0.07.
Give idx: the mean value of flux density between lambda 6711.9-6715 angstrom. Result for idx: 24.4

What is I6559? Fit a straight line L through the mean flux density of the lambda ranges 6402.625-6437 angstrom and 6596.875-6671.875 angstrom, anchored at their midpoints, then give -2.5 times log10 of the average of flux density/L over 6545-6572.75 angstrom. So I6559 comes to 0.12 mag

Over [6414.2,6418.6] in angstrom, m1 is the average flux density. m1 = 26.2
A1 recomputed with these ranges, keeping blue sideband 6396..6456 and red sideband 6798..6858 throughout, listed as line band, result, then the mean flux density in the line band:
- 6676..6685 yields 0.01 mag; 24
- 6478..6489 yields 0.05 mag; 24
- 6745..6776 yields 0.01 mag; 23.5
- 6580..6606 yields 0.03 mag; 23.8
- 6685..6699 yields 0.01 mag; 23.8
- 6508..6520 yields 0.01 mag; 24.7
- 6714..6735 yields -0.01 mag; 24.1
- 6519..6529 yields -0.02 mag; 25.3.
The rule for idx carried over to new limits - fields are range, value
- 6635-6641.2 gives 24.4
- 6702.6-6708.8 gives 24.2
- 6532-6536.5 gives 24.7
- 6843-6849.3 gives 23.4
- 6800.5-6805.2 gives 23.2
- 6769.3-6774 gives 23.6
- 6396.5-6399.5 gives 25.8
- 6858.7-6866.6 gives 21.9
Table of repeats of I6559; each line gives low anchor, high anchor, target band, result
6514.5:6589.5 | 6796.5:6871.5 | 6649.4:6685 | -0.03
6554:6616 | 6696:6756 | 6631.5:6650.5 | -0.05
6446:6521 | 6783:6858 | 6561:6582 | 0.12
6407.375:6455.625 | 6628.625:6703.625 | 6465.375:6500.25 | 0.02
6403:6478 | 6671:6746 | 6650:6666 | 0.00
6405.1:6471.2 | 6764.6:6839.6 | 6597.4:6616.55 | 0.00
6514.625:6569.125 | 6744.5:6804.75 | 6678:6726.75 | -0.02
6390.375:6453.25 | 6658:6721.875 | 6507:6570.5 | 0.05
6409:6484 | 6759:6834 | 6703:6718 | -0.02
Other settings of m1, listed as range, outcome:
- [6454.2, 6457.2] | 24.9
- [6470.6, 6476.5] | 23.8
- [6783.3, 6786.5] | 23.6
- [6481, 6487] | 23.9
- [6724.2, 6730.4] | 23.9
